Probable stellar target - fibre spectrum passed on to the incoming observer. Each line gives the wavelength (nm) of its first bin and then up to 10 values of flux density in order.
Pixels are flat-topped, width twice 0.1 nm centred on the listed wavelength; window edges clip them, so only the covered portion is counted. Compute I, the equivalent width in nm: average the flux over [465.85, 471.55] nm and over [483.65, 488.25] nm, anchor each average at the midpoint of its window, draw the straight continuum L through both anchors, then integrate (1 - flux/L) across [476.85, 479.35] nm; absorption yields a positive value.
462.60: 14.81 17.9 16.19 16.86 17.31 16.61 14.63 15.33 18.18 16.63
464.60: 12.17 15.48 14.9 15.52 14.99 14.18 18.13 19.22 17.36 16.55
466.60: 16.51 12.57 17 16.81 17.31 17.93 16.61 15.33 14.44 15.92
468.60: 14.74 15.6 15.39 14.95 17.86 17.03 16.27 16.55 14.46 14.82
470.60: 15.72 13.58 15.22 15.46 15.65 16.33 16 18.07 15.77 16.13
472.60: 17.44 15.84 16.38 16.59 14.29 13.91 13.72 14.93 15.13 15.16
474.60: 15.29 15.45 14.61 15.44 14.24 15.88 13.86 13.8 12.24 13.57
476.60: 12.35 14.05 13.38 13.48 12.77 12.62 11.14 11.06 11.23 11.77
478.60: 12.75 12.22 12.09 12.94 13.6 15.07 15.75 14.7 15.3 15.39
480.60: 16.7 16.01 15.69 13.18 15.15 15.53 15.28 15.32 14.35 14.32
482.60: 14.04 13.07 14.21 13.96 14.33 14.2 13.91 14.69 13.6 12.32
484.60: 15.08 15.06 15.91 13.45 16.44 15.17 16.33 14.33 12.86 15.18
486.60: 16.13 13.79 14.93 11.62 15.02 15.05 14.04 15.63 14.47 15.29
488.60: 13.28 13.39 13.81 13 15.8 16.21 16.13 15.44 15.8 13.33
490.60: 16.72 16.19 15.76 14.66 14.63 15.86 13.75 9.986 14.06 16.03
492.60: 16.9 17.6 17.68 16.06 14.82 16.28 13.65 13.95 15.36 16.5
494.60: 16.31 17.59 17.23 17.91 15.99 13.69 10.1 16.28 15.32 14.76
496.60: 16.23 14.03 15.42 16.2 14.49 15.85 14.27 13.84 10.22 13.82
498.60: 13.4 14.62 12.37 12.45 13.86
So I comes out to 0.47 nm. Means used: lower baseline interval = 16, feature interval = 12.3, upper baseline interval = 14.6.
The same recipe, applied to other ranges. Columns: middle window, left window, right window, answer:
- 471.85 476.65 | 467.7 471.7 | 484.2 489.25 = 0.08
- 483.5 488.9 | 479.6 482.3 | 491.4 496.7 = 0.29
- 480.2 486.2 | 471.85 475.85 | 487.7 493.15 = 0.20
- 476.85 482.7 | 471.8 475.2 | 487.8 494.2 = 0.56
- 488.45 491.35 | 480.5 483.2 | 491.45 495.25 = 0.08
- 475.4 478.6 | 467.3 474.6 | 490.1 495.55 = 0.56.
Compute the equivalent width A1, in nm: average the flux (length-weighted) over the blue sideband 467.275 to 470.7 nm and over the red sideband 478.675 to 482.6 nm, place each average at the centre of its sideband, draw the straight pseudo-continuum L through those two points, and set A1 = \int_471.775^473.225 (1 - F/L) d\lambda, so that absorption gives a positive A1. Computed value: -0.09 nm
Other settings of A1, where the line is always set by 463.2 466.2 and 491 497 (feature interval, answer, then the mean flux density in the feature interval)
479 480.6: 0.10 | 14.6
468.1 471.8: 0.08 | 15.6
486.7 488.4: 0.12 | 14.4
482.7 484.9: 0.21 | 14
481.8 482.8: 0.07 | 14.4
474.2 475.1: 0.04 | 15.1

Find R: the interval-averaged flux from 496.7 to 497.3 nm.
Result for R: 15.2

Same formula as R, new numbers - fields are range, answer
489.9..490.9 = 15.5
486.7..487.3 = 13.4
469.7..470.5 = 15.5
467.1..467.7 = 17.3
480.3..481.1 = 15.9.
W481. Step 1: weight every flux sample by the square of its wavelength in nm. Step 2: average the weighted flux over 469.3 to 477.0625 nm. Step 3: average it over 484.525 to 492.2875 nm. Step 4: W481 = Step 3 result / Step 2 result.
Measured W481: 1.0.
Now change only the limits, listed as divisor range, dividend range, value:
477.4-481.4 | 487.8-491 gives 1.14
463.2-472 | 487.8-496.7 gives 1.06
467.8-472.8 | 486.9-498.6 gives 1.04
